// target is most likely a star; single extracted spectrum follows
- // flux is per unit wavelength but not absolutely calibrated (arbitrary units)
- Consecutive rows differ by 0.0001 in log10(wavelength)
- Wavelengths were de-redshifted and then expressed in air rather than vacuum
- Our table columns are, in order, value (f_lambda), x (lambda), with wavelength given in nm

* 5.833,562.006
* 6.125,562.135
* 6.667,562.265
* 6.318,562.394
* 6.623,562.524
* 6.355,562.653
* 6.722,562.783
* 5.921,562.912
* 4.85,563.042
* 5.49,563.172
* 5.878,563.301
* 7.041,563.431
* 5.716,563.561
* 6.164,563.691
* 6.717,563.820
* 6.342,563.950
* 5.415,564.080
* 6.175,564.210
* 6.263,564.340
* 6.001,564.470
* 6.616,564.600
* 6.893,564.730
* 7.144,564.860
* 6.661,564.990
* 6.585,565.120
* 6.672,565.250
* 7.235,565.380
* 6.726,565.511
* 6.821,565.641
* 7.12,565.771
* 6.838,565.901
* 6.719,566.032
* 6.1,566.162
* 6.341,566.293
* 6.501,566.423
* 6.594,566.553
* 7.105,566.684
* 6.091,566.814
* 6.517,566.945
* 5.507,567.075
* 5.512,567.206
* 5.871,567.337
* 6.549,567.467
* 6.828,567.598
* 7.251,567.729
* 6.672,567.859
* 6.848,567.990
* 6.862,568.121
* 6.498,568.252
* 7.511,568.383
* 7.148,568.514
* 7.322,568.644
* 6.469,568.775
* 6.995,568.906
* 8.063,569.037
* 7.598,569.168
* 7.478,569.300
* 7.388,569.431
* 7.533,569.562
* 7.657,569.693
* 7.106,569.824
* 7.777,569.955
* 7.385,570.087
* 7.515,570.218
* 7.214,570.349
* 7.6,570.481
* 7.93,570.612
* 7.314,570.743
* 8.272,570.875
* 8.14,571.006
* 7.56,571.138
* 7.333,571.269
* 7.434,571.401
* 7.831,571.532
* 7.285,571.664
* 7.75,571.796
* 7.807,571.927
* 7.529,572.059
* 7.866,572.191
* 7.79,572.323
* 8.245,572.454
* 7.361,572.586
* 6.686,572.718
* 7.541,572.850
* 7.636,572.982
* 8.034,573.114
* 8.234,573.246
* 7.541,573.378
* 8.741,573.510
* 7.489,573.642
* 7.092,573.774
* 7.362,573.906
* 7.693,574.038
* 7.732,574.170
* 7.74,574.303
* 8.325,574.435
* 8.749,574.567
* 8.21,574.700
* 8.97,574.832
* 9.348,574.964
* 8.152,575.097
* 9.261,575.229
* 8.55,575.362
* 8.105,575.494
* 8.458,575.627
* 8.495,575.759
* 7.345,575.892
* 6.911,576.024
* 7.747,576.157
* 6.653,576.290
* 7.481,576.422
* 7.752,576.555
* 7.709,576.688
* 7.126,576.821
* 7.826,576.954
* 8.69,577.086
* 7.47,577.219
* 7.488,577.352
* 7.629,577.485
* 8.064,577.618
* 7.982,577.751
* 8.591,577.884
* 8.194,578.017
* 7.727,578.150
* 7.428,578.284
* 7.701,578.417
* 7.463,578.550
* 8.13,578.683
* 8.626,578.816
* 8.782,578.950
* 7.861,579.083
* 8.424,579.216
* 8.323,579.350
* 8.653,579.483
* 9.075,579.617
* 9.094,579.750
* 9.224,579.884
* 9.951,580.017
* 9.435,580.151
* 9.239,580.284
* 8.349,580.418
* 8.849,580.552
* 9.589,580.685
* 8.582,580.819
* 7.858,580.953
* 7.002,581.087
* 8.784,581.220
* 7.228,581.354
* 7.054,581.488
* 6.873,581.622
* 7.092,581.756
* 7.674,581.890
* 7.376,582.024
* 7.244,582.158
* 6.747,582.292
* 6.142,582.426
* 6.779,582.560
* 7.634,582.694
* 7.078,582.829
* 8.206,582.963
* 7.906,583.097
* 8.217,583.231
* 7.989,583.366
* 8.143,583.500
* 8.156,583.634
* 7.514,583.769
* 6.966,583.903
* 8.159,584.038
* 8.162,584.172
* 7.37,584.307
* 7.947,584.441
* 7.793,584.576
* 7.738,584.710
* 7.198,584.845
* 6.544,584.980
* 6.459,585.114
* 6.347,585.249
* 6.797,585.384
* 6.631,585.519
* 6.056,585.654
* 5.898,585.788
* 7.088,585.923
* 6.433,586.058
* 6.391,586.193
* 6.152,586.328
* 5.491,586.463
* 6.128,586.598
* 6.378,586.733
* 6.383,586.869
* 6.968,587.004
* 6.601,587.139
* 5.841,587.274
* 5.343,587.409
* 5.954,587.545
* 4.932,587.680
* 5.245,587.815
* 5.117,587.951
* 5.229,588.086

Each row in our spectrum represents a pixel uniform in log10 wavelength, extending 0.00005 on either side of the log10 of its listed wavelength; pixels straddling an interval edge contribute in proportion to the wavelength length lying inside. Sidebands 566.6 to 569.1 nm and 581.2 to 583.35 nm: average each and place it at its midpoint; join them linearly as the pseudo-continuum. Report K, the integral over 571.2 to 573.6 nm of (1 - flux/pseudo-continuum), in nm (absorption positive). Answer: -0.27 nm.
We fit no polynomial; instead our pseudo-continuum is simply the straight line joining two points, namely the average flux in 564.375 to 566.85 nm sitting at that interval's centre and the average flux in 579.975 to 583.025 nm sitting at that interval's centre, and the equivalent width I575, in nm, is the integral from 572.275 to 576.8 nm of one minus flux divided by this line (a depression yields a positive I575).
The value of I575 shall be -0.36 nm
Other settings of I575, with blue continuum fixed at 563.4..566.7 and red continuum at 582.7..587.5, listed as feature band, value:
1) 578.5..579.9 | -0.34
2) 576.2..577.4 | -0.14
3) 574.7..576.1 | -0.33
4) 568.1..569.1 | -0.07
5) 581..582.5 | -0.06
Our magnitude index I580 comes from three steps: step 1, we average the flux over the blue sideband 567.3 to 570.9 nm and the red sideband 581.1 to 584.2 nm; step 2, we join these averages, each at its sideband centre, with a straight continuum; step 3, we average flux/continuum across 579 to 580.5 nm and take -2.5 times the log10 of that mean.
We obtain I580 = -0.19 mag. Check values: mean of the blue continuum 7.24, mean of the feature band 8.87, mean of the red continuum 7.51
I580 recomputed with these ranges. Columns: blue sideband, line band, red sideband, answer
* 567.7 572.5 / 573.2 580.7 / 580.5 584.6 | -0.08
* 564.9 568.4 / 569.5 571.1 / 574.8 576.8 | -0.07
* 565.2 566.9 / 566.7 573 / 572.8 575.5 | 0.02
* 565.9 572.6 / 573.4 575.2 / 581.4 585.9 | -0.13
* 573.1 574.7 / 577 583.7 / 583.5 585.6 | -0.07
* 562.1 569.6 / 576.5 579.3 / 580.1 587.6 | -0.13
